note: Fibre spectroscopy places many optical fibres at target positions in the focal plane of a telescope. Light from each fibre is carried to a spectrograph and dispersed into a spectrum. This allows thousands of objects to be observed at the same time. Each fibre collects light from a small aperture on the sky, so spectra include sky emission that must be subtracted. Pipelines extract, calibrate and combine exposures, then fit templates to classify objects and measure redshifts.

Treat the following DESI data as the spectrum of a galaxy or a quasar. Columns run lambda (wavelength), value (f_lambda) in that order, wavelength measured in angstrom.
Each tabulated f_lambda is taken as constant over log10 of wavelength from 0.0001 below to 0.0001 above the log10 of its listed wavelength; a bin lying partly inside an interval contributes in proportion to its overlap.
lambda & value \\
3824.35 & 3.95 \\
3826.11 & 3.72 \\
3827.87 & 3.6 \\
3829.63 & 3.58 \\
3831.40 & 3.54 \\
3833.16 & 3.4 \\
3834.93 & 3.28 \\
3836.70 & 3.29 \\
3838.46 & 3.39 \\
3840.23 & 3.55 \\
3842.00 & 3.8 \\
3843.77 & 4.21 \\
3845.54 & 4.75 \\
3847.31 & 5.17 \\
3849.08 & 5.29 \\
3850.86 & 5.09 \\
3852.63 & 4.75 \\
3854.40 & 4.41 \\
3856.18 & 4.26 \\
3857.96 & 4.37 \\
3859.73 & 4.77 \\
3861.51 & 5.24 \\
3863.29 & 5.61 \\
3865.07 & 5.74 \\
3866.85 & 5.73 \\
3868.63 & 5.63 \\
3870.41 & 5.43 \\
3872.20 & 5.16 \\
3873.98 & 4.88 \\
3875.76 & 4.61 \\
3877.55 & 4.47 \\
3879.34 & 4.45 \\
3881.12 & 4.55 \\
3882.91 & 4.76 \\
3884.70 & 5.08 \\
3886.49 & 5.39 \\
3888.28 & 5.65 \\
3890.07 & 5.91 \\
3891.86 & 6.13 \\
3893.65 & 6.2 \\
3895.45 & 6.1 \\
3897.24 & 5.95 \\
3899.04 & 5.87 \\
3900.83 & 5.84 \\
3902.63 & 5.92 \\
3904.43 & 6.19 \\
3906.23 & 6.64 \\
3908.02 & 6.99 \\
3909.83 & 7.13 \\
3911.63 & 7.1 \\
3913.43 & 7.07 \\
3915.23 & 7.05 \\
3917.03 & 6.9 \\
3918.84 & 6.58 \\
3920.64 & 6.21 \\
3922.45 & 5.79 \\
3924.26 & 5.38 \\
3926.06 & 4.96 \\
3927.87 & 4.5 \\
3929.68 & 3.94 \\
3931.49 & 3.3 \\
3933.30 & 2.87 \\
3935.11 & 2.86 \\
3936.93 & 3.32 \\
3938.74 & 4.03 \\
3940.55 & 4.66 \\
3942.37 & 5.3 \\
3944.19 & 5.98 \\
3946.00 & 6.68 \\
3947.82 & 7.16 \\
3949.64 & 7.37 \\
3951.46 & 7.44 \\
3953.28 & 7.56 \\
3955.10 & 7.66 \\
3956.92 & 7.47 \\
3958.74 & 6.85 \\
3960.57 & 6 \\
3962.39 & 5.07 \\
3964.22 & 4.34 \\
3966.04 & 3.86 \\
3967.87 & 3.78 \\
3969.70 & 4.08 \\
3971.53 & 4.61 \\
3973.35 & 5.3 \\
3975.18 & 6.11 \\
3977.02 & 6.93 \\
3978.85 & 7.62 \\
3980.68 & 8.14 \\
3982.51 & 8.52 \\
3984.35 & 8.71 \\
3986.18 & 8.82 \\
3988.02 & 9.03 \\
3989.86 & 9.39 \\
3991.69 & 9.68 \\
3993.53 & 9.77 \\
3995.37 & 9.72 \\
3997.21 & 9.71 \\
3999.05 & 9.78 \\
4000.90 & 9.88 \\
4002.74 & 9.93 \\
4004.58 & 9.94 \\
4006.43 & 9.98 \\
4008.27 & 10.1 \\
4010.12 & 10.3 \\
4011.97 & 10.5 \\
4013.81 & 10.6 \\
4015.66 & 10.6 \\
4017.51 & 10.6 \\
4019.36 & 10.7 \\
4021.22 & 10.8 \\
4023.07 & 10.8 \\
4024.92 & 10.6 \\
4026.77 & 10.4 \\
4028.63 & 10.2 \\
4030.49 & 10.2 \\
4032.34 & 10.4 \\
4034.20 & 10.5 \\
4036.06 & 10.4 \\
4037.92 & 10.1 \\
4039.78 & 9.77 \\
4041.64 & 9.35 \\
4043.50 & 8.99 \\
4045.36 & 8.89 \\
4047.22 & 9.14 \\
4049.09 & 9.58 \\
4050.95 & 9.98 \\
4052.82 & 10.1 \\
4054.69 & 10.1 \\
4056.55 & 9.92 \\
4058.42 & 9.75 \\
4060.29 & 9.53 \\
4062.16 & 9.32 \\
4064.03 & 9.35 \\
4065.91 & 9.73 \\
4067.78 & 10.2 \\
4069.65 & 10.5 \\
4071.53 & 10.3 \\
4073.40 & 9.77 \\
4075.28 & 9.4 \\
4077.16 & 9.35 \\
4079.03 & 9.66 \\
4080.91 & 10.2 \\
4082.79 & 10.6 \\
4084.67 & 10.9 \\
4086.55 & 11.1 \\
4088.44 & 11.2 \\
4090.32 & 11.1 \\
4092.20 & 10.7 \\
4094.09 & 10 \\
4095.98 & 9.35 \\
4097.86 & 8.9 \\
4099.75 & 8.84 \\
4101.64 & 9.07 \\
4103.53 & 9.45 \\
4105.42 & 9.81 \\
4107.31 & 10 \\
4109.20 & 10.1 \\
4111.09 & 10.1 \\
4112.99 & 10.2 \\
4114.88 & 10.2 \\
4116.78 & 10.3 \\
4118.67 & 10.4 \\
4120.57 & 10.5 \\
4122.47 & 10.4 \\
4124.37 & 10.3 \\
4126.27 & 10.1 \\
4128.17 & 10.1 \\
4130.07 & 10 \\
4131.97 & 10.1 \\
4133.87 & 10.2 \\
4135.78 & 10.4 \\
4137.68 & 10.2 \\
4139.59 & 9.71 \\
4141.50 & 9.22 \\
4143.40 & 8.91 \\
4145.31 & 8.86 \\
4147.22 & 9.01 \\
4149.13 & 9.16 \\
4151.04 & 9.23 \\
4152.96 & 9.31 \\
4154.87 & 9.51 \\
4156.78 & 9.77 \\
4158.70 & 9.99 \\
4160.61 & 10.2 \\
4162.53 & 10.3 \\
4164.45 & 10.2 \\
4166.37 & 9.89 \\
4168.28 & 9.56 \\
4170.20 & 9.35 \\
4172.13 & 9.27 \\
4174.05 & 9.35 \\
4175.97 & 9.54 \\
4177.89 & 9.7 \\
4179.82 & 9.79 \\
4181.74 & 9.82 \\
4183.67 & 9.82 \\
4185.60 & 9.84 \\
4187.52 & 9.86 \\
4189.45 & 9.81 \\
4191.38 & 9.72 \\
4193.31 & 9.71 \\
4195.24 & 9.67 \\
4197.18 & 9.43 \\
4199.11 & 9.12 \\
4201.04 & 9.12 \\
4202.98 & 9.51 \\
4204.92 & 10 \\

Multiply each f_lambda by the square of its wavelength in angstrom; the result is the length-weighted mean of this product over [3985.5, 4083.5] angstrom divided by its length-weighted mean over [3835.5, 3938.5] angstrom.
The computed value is 2.1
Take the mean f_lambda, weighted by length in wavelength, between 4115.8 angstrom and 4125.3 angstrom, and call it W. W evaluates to 10.4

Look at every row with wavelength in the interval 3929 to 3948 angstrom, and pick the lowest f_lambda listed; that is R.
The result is 2.86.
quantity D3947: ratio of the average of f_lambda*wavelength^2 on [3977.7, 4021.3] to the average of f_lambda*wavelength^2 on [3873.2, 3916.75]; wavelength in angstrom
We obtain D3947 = 1.7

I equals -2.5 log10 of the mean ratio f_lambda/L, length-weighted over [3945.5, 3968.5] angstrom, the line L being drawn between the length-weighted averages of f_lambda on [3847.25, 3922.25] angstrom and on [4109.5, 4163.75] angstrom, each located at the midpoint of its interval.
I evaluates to 0.093 mag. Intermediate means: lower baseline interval 5.64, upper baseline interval 9.88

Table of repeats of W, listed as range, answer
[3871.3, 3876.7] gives 4.88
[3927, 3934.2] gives 3.65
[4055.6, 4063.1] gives 9.64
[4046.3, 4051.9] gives 9.56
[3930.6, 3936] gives 3.01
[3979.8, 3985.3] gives 8.47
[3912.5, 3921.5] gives 6.77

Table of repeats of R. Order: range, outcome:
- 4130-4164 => 8.86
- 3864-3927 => 4.45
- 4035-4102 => 8.84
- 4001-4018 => 9.93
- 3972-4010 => 5.3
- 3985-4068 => 8.82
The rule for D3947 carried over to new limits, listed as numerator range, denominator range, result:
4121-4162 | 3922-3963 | 1.96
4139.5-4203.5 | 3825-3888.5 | 2.45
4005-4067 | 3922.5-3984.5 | 1.86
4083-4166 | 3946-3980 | 1.77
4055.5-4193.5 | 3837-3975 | 2.05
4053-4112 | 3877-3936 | 1.95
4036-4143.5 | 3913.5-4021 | 1.47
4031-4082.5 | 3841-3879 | 2.20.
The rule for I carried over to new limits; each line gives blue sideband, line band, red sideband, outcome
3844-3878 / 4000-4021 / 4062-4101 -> -0.220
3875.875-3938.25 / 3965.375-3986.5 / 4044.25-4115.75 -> 0.151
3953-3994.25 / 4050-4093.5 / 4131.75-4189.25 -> -0.208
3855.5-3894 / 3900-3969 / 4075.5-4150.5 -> 0.109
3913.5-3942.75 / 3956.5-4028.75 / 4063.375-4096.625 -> -0.169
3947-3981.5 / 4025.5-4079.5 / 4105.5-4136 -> -0.169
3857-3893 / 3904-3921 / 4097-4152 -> -0.163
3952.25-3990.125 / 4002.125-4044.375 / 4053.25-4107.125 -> -0.245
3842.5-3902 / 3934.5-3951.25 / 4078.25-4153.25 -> 0.218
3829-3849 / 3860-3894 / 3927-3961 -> -0.179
